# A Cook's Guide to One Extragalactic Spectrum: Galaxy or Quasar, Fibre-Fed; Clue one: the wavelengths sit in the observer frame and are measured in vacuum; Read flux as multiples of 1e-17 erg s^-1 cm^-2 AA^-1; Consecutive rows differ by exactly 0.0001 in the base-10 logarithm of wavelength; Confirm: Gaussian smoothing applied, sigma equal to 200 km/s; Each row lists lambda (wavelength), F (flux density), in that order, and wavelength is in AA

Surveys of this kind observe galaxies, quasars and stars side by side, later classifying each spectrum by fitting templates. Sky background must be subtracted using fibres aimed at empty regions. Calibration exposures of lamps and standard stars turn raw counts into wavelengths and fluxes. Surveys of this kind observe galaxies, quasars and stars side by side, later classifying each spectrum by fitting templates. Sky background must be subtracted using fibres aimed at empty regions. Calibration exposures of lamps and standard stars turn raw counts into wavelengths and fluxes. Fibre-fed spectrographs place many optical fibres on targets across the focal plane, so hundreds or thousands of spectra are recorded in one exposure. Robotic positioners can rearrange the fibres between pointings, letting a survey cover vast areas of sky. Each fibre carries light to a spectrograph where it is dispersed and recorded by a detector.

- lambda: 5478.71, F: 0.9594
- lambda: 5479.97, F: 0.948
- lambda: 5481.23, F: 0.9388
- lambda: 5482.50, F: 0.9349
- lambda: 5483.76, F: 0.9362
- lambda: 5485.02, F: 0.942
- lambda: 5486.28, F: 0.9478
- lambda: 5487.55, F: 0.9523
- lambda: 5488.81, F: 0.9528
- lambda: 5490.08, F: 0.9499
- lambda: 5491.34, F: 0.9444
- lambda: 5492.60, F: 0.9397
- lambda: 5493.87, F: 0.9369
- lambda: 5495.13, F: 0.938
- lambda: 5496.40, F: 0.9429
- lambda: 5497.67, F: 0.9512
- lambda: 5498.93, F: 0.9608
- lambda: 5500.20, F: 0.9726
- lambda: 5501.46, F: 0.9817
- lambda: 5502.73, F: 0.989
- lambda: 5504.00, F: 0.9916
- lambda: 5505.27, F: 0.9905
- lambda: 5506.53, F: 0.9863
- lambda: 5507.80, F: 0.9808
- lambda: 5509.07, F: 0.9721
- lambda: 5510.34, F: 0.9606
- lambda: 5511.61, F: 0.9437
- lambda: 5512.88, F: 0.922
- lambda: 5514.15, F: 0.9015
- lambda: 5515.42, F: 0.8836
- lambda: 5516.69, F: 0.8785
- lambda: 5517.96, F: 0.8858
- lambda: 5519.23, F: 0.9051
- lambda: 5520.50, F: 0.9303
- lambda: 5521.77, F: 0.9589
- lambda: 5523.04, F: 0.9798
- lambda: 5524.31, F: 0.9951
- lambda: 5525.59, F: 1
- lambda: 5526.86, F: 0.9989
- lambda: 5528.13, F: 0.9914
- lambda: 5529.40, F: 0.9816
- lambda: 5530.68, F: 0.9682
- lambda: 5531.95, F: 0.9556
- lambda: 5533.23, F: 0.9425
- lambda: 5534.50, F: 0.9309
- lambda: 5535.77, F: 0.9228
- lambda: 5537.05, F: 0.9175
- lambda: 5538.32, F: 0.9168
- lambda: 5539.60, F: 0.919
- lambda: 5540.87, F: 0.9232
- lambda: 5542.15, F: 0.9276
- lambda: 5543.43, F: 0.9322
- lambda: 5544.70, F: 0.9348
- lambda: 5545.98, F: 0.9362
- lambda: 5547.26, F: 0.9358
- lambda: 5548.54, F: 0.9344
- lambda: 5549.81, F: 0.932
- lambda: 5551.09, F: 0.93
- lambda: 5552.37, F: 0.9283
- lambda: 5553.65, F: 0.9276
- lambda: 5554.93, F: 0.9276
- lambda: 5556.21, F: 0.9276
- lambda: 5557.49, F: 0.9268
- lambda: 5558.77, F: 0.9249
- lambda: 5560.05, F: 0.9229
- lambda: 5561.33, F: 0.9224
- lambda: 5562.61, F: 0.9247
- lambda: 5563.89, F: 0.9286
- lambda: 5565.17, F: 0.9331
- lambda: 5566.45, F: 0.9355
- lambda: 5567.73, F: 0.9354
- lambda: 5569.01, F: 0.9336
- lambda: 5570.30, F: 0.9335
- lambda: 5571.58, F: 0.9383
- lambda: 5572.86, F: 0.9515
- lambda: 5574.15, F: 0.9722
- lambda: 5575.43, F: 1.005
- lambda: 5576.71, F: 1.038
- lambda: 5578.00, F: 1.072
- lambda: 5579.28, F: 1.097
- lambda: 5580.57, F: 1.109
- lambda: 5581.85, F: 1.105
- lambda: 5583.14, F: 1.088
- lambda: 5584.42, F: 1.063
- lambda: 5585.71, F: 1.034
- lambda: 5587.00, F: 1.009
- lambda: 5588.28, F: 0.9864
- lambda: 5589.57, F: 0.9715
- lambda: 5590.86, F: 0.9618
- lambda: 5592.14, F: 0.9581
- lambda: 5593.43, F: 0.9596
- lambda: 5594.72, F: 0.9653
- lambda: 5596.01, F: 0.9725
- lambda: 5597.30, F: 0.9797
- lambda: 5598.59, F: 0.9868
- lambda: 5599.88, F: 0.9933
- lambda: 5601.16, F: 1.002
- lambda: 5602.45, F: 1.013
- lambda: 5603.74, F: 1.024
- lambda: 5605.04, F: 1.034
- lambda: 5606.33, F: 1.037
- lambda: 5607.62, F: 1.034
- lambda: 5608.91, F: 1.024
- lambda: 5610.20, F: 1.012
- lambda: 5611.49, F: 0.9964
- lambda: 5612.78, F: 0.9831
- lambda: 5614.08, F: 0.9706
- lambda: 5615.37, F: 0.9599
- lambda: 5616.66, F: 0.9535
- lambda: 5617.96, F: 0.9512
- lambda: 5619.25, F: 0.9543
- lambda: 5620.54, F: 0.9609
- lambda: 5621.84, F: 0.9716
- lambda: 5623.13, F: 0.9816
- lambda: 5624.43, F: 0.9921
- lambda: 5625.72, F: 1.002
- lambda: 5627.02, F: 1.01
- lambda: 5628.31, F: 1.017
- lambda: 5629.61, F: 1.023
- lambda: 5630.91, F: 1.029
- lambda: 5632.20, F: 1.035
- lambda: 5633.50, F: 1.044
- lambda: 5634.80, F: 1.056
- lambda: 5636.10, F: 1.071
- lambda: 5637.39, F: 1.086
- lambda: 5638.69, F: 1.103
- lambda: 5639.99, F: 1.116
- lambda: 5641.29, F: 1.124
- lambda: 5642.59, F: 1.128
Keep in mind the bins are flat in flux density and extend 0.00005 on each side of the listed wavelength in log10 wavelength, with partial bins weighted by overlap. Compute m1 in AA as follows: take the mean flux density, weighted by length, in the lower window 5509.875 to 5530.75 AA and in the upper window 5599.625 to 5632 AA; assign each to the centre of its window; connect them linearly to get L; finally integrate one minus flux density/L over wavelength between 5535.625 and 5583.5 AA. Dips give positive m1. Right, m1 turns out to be 0.5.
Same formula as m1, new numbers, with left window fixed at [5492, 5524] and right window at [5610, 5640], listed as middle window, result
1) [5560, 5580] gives 0.3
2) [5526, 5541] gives 0.2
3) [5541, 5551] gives 0.4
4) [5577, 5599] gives -0.7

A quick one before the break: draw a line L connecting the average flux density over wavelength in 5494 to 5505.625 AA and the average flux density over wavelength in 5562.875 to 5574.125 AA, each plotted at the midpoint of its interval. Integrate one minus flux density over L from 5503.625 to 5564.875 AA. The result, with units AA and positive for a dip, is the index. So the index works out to 0.7 AA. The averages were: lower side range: 0.967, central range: 0.941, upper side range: 0.938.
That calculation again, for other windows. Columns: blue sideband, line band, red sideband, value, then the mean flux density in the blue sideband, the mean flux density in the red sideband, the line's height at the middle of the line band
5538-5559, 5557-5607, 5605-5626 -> -1.6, 0.928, 0.988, 0.958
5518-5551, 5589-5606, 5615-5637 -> 0.0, 0.946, 1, 0.985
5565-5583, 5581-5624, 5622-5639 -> 0.8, 1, 1.03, 1.02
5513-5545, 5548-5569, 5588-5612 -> 0.7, 0.939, 0.995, 0.963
